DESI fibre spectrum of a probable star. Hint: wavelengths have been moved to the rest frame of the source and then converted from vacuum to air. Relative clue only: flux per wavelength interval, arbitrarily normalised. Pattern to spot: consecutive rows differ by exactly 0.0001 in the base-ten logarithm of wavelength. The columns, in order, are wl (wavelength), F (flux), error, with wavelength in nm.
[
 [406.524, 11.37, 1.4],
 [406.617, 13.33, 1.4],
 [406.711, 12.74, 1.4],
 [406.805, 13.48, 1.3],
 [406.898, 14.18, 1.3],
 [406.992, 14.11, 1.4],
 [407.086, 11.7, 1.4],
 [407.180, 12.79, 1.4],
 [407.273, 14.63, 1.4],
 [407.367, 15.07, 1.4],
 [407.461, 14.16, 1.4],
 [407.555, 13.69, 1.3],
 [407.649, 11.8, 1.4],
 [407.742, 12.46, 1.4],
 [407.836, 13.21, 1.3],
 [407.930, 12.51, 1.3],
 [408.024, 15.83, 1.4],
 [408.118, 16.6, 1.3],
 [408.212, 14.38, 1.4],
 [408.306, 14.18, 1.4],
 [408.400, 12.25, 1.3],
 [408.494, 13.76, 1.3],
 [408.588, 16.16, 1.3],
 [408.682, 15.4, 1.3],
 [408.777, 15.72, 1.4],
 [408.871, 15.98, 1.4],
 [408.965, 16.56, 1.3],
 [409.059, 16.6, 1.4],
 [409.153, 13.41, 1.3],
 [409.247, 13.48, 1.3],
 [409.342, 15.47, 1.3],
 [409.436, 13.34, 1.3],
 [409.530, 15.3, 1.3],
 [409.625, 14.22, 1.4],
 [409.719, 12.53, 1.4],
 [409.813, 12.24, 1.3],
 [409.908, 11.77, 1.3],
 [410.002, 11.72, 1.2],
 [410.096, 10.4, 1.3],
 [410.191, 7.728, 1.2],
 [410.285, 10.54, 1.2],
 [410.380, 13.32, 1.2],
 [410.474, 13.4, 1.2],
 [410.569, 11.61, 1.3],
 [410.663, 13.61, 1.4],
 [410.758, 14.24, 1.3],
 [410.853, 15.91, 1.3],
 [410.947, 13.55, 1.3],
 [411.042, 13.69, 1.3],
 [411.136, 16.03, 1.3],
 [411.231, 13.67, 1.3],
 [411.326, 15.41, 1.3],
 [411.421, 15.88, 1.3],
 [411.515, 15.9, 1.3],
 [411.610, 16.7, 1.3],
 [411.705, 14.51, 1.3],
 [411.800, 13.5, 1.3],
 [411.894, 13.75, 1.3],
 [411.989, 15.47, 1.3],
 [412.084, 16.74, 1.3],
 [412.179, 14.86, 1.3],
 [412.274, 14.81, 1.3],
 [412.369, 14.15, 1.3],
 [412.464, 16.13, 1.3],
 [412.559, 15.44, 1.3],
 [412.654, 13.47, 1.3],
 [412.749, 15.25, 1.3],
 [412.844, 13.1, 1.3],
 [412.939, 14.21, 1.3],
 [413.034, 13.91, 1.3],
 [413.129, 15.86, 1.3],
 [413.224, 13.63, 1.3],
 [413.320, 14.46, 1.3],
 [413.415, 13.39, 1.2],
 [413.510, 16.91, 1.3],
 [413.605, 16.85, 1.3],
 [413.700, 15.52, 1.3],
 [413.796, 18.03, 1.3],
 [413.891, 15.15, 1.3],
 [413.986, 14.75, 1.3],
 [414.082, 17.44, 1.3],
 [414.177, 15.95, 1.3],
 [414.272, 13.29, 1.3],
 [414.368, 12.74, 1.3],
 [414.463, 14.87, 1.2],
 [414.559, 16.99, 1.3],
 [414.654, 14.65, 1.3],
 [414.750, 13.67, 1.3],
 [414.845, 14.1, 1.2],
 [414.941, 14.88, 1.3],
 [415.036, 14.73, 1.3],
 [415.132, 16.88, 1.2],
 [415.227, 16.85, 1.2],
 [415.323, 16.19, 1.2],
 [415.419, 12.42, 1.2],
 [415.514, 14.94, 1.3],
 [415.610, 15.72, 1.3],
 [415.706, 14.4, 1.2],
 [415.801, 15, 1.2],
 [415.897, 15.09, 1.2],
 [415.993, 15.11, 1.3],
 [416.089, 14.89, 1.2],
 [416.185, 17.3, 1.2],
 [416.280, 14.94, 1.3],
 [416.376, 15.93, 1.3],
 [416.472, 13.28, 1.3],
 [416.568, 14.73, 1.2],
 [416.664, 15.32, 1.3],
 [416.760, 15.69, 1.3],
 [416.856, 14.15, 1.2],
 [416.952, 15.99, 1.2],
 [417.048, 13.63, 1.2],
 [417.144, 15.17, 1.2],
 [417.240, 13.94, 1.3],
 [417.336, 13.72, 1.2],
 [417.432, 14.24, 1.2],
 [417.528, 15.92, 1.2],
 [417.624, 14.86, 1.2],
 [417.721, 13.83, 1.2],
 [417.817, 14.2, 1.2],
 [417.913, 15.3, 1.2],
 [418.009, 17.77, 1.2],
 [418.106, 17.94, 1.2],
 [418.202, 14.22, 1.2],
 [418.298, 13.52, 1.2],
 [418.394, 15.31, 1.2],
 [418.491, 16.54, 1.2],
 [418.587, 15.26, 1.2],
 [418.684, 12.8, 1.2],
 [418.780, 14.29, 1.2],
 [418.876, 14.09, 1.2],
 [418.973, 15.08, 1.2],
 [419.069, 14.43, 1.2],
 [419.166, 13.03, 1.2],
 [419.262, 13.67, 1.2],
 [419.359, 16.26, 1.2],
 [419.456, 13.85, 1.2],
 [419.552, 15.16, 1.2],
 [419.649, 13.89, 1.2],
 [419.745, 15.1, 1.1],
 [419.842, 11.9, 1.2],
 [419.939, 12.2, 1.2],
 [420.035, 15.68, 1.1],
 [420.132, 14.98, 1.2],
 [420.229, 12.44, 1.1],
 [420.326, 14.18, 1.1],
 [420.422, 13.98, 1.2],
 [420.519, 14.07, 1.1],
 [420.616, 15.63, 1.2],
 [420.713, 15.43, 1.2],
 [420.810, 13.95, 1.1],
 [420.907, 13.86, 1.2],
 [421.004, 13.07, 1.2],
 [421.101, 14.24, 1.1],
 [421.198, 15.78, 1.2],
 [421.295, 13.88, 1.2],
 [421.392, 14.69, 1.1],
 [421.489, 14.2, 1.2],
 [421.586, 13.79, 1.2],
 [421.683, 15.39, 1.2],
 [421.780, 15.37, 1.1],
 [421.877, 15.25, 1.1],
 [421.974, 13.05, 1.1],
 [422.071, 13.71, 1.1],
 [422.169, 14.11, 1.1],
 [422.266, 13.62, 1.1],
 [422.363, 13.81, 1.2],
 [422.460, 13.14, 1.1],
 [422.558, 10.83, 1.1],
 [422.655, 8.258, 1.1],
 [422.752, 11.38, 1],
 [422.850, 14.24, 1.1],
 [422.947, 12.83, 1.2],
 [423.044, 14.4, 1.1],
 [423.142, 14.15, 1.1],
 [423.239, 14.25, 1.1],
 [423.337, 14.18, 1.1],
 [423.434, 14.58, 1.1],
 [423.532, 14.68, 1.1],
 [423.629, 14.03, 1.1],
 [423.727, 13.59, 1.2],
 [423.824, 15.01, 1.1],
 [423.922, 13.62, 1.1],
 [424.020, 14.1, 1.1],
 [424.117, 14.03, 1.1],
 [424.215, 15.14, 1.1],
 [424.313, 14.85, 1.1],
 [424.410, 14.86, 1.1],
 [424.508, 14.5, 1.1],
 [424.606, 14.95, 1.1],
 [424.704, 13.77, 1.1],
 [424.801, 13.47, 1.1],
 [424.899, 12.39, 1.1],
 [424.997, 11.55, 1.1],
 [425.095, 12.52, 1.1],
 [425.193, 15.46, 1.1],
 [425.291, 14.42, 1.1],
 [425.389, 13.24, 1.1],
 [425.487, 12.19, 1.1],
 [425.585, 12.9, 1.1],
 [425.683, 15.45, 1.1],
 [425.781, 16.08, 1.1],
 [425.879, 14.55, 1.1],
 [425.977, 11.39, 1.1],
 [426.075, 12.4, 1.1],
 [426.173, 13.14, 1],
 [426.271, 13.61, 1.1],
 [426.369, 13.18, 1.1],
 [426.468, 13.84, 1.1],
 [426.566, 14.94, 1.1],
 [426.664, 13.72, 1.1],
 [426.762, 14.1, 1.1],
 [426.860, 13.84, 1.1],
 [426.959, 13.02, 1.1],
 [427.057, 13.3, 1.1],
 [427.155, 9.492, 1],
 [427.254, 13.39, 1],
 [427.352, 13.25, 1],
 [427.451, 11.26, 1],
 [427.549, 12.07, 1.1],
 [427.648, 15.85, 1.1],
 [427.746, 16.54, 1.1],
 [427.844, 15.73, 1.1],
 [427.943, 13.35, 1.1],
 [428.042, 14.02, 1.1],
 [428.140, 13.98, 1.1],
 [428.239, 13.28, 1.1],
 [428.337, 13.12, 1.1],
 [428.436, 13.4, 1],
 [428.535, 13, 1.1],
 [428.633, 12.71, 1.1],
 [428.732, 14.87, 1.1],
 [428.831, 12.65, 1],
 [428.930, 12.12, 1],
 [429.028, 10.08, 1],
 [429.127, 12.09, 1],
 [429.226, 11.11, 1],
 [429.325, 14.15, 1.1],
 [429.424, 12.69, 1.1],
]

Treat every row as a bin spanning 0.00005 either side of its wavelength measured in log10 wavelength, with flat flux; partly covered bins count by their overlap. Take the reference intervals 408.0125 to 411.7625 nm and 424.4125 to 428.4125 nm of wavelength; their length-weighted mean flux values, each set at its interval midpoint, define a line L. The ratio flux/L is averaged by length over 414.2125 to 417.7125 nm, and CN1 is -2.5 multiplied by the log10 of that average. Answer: -0.08 mag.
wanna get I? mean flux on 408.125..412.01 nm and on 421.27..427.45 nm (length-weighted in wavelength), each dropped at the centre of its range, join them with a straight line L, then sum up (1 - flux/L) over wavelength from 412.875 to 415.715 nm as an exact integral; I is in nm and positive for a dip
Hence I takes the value -0.25 nm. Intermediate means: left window 14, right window 13.6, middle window 15.1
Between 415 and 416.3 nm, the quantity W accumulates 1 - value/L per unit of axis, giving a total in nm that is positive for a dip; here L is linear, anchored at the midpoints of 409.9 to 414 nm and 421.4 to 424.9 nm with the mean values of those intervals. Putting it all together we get -0.11 nm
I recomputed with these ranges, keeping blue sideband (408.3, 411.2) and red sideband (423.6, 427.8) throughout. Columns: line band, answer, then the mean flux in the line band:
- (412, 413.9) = -0.198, 15.1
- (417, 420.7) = -0.230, 14.5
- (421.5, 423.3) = 0.033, 13.4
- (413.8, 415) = -0.115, 15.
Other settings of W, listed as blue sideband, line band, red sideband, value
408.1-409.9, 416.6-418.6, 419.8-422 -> -0.105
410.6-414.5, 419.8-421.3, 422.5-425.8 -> -0.003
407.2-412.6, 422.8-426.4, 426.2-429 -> -0.083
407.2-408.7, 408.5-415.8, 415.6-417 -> 0.037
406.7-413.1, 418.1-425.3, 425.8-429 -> -0.227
